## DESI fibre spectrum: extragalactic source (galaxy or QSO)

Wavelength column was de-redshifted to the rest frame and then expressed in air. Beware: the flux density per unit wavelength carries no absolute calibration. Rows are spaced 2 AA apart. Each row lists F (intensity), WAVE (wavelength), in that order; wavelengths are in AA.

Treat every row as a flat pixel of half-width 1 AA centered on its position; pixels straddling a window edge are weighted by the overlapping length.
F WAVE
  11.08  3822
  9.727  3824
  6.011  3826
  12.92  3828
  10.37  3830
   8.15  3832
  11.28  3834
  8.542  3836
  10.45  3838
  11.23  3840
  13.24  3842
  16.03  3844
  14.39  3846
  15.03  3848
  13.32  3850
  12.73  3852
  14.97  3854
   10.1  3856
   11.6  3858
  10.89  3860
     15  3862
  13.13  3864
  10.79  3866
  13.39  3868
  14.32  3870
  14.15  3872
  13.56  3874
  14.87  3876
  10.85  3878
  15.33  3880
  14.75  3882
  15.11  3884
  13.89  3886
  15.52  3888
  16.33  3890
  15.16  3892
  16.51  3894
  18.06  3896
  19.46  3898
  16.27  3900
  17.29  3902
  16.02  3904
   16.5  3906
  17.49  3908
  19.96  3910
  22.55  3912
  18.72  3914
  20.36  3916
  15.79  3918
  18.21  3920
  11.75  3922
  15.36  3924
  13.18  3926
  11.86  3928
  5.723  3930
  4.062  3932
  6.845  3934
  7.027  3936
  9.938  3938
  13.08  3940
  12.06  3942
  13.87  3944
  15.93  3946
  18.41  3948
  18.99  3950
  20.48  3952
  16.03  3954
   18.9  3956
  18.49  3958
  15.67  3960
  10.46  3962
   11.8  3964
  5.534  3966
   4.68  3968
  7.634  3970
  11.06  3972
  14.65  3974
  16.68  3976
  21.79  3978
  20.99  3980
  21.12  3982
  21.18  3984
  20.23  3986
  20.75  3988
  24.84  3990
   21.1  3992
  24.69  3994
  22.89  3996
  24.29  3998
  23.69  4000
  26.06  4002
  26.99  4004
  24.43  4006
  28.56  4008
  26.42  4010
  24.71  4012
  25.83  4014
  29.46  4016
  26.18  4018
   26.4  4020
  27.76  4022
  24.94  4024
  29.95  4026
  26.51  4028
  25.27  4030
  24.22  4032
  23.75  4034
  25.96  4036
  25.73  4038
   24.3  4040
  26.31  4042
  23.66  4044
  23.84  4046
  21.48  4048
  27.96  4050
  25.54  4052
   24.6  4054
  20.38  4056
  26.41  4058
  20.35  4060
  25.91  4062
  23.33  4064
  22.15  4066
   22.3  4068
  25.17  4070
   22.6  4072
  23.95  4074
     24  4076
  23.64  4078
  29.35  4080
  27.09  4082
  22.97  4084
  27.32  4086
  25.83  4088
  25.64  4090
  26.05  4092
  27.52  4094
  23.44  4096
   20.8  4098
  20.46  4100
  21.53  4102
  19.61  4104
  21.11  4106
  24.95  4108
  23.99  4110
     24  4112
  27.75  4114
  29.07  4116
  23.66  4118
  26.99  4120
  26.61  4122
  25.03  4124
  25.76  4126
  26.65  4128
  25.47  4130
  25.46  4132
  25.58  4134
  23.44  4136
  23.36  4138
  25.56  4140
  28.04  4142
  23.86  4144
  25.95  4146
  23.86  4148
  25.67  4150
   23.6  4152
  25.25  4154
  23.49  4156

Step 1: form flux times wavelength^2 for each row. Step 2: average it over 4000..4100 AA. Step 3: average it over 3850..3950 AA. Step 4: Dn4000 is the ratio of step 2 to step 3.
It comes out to 1.9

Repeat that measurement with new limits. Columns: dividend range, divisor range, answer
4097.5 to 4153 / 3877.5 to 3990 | 1.78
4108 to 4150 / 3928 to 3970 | 2.27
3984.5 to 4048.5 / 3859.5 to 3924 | 1.69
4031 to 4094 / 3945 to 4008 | 1.38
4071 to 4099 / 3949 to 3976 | 1.97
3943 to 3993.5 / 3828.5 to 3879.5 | 1.40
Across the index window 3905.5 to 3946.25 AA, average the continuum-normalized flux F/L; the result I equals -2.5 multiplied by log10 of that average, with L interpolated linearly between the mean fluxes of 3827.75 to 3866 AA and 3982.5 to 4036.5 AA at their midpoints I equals 0.304 mag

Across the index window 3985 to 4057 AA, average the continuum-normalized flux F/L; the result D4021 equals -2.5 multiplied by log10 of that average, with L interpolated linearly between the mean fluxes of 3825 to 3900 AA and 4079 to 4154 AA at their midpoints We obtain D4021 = -0.21 mag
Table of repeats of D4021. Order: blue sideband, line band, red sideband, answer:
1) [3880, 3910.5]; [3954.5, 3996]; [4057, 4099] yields 0.20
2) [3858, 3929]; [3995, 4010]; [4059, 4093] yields -0.21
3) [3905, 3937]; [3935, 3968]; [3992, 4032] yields 0.28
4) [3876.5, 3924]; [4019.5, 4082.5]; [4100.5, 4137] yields -0.12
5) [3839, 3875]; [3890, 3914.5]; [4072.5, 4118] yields -0.16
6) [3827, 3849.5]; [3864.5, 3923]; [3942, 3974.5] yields -0.23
